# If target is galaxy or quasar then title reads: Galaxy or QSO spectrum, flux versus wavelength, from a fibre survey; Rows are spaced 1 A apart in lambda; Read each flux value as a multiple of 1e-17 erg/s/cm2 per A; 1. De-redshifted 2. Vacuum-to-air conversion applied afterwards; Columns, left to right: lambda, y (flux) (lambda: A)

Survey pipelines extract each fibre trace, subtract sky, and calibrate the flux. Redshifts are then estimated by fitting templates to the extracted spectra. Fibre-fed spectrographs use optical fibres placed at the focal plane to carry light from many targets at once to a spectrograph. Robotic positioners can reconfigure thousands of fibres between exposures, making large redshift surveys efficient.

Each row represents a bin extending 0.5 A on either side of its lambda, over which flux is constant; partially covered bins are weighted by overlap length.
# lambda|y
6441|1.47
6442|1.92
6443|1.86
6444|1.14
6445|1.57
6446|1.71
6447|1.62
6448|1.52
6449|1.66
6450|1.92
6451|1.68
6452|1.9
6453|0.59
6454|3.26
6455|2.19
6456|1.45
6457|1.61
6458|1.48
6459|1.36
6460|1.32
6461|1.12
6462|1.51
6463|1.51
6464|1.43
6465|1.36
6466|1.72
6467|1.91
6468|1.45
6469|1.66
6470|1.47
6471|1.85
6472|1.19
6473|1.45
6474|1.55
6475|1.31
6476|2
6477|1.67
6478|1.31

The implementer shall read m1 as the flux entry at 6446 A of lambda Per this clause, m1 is 1.71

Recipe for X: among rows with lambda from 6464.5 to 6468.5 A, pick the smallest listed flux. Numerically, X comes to 1.36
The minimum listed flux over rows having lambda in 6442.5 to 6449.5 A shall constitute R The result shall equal 1.14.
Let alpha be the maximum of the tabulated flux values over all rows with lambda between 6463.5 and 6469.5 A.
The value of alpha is 1.91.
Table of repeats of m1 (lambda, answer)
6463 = 1.51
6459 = 1.36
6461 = 1.12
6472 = 1.19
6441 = 1.47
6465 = 1.36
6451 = 1.68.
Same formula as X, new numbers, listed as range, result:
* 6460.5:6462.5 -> 1.12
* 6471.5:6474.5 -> 1.19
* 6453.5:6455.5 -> 2.19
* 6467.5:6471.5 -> 1.45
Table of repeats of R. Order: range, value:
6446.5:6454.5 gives 0.59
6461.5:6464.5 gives 1.43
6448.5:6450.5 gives 1.66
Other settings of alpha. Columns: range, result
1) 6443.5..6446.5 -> 1.71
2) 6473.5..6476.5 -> 2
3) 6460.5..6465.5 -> 1.51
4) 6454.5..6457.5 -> 2.19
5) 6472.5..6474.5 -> 1.55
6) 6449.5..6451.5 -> 1.92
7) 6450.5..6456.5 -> 3.26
